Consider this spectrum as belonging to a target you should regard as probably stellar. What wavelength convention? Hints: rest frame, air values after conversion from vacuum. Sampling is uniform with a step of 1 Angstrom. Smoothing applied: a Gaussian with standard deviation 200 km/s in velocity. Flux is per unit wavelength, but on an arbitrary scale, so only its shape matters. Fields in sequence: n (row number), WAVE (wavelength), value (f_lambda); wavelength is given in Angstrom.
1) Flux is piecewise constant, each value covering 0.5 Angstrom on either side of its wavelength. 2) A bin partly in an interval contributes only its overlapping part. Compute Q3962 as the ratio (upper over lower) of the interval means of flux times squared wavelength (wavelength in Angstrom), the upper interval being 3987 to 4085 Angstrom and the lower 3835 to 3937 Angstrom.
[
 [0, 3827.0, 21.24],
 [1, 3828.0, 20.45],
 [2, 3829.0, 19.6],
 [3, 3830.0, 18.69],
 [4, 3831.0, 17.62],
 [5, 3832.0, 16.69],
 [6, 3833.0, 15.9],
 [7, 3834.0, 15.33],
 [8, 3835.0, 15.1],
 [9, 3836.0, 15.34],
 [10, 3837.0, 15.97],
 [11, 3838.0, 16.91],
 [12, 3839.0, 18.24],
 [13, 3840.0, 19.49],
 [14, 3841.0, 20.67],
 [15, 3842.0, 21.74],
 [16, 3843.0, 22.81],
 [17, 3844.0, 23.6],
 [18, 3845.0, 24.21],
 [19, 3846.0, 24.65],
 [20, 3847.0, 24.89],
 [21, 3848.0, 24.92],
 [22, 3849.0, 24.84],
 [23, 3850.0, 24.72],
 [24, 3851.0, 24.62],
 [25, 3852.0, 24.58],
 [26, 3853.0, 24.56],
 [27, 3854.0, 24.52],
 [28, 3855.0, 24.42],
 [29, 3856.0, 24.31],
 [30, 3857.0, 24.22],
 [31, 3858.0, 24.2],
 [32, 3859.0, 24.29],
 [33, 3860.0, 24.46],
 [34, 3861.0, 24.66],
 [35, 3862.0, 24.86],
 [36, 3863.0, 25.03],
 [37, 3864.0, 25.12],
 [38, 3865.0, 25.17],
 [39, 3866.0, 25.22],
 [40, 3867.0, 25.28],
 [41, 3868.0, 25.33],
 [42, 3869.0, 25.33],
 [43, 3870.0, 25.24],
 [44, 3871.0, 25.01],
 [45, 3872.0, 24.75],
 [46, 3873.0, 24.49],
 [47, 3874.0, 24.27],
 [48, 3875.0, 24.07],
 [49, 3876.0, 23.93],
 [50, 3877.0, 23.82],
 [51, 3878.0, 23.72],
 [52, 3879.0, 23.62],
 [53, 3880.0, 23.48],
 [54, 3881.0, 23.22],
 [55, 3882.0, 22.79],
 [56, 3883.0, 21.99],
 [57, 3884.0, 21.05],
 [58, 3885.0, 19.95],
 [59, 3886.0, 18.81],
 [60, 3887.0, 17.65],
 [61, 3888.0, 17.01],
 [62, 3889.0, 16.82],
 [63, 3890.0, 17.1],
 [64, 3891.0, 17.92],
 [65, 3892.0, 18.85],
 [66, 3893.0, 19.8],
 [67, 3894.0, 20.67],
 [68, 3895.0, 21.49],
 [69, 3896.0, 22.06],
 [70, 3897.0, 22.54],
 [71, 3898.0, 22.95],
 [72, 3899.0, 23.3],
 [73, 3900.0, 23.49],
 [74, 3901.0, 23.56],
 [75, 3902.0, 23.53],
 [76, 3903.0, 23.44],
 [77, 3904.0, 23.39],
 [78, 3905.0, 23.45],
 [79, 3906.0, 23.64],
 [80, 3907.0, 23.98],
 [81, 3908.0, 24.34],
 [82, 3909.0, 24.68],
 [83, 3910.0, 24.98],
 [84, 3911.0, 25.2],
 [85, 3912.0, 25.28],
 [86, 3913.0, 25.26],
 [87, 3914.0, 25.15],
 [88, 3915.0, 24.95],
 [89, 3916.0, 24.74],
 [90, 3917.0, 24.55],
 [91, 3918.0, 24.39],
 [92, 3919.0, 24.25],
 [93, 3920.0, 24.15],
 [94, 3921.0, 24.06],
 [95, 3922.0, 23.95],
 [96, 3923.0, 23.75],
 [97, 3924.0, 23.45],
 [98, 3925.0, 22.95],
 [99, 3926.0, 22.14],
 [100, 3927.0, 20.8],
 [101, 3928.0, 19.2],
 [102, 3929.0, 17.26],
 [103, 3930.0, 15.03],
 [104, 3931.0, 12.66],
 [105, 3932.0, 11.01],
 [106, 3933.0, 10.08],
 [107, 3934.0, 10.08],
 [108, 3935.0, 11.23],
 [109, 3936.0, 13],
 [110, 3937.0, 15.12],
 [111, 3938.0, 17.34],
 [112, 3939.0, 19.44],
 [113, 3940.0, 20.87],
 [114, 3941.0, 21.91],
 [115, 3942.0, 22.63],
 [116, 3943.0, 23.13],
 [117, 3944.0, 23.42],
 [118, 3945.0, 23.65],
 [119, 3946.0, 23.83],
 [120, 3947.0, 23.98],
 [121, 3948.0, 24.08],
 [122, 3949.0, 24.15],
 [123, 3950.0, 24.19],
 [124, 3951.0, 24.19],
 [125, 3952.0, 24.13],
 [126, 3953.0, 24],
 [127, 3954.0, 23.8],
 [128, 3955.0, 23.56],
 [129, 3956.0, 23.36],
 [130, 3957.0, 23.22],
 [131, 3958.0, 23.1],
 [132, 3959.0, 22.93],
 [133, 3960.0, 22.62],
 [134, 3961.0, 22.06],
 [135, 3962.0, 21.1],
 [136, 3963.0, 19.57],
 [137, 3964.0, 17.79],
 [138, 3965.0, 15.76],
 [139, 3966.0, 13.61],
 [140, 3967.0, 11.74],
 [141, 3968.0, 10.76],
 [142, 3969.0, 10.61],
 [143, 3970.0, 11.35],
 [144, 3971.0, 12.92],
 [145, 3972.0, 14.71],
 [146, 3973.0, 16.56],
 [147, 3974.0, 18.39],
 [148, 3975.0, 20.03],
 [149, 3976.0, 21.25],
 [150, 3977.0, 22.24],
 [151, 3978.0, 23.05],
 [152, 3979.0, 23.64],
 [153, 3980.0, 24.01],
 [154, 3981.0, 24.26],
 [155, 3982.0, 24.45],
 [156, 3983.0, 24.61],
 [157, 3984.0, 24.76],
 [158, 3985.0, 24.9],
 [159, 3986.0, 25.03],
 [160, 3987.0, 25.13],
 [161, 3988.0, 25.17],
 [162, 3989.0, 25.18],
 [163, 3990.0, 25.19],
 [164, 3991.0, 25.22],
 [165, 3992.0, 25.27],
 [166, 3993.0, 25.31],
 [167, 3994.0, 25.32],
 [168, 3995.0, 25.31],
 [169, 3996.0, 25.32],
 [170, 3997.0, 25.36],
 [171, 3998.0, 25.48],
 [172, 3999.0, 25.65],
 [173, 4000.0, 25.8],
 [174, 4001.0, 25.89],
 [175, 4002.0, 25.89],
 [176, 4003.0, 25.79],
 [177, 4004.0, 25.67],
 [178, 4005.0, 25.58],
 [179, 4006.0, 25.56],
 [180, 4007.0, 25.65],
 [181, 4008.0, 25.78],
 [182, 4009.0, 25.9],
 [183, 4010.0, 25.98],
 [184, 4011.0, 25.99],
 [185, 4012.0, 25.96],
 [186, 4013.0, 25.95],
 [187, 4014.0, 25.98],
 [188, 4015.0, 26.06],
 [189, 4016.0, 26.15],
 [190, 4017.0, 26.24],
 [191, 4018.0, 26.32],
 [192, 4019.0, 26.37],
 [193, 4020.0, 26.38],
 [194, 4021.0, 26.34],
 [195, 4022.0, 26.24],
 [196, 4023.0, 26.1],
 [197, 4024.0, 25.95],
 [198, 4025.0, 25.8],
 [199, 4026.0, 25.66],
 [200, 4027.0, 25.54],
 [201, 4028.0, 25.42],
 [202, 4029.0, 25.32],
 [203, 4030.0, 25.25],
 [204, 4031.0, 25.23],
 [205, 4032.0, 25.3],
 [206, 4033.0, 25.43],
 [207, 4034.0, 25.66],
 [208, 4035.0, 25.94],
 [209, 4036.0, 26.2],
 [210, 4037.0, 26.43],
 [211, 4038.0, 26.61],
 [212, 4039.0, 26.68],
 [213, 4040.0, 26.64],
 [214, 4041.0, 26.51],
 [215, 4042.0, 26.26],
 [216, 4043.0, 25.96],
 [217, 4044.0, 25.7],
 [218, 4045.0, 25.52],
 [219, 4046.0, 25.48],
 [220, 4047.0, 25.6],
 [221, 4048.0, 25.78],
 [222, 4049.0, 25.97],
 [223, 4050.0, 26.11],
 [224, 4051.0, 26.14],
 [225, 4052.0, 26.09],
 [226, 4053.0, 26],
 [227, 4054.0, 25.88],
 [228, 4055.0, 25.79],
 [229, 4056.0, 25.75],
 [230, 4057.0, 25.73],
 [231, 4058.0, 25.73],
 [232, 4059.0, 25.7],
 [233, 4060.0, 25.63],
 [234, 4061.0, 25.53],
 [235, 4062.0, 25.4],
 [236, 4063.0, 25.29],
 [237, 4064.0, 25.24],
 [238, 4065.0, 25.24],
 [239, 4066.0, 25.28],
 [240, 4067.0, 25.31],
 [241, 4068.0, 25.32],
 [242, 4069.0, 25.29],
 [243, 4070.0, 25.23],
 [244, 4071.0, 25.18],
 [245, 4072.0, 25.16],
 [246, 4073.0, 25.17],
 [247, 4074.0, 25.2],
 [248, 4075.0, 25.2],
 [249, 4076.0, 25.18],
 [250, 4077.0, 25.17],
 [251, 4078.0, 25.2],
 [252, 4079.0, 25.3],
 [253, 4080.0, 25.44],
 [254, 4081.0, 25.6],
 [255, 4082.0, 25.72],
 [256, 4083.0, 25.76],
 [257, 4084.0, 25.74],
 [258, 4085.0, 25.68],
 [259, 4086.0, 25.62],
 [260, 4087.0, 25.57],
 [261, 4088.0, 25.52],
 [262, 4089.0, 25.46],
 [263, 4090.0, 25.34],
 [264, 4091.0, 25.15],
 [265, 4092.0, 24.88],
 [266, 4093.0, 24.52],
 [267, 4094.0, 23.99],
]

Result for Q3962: 1.26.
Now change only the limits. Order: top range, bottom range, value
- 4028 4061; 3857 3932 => 1.23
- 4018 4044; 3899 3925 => 1.14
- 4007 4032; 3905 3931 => 1.18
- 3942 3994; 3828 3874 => 1.02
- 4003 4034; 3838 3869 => 1.18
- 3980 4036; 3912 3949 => 1.29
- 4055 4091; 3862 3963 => 1.25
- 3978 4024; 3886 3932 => 1.22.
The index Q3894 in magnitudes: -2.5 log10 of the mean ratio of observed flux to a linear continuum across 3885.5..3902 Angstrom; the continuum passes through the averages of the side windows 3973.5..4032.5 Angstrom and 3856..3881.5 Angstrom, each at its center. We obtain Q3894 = 0.207 mag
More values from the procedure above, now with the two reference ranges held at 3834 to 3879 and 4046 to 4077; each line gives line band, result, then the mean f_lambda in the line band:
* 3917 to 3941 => 0.27 mag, 18.7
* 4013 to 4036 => -0.03 mag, 25.9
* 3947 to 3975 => 0.24 mag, 19.5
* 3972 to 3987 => 0.10 mag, 22.5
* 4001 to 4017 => -0.04 mag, 25.9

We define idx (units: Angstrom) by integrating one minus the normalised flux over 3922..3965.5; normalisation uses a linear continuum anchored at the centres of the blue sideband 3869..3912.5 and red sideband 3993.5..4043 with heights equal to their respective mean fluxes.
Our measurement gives 6.6 Angstrom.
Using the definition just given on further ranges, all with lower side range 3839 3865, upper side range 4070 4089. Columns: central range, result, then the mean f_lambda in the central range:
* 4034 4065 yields -0.8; 25.9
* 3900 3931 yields 1.5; 23.1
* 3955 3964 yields 0.9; 22.1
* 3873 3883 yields 0.2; 23.6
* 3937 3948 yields 1.2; 21.8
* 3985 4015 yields -0.8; 25.6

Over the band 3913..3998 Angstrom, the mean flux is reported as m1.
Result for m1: 21.2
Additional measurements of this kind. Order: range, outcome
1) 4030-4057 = 25.9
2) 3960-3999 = 21.2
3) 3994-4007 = 25.6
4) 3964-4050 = 24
